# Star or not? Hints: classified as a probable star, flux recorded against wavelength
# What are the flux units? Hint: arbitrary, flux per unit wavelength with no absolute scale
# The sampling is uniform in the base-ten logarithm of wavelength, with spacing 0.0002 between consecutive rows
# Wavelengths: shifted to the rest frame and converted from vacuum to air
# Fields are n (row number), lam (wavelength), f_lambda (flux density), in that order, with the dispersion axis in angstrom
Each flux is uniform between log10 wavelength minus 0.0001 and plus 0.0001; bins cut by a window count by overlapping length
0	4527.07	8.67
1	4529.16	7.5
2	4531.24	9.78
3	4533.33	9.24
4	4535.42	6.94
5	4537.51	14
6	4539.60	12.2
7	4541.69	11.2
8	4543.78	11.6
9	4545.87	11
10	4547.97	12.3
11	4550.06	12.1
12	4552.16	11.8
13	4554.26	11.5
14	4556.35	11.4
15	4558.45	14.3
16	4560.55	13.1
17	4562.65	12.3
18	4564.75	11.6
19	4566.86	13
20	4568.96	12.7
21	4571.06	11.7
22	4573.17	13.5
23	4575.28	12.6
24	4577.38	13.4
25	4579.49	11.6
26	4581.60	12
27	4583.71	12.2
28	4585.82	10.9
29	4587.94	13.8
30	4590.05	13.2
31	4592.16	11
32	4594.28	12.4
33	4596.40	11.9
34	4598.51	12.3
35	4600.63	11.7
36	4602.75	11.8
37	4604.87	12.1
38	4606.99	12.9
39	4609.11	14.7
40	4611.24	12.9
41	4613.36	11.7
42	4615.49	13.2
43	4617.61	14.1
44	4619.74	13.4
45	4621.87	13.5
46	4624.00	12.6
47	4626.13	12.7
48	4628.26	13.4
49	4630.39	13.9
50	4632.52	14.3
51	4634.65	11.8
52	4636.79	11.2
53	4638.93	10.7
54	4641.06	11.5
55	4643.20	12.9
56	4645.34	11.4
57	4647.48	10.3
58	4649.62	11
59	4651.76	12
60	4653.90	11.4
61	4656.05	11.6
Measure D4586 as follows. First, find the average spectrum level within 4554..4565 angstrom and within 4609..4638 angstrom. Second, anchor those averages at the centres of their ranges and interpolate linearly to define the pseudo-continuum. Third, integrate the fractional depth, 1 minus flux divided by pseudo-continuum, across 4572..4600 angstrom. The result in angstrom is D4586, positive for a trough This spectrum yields 0.79 angstrom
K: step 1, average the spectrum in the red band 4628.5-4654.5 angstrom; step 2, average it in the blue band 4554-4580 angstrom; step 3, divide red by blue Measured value 0.9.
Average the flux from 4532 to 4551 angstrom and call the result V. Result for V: 11.2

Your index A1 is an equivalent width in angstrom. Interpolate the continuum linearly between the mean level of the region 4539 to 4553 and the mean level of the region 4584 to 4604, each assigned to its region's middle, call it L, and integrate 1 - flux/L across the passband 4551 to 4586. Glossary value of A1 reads -1.3 angstrom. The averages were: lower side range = 11.7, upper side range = 12.1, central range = 12.4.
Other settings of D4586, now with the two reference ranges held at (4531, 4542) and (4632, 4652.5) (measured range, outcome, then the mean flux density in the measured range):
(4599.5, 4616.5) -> -2.0 angstrom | 12.6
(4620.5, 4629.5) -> -1.3 angstrom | 13.1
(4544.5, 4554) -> -0.9 angstrom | 11.8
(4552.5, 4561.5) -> -1.4 angstrom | 12.5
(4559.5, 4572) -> -1.8 angstrom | 12.4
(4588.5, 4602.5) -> -1.2 angstrom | 12.1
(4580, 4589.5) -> -1.0 angstrom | 12.2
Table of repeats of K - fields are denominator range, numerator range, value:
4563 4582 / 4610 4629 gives 1.05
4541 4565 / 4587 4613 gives 1.04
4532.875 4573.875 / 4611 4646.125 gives 1.06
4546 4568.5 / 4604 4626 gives 1.07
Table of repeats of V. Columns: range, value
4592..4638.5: 12.7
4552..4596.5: 12.4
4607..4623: 13.3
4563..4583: 12.4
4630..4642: 12.2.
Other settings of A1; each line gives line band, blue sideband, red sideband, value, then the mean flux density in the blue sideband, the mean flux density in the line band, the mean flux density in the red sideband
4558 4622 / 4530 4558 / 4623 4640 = -3.65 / 11.2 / 12.6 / 12.6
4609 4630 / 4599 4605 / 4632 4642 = -2.40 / 11.9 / 13.2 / 11.8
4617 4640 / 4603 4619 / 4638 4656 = -1.11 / 13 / 12.8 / 11.4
